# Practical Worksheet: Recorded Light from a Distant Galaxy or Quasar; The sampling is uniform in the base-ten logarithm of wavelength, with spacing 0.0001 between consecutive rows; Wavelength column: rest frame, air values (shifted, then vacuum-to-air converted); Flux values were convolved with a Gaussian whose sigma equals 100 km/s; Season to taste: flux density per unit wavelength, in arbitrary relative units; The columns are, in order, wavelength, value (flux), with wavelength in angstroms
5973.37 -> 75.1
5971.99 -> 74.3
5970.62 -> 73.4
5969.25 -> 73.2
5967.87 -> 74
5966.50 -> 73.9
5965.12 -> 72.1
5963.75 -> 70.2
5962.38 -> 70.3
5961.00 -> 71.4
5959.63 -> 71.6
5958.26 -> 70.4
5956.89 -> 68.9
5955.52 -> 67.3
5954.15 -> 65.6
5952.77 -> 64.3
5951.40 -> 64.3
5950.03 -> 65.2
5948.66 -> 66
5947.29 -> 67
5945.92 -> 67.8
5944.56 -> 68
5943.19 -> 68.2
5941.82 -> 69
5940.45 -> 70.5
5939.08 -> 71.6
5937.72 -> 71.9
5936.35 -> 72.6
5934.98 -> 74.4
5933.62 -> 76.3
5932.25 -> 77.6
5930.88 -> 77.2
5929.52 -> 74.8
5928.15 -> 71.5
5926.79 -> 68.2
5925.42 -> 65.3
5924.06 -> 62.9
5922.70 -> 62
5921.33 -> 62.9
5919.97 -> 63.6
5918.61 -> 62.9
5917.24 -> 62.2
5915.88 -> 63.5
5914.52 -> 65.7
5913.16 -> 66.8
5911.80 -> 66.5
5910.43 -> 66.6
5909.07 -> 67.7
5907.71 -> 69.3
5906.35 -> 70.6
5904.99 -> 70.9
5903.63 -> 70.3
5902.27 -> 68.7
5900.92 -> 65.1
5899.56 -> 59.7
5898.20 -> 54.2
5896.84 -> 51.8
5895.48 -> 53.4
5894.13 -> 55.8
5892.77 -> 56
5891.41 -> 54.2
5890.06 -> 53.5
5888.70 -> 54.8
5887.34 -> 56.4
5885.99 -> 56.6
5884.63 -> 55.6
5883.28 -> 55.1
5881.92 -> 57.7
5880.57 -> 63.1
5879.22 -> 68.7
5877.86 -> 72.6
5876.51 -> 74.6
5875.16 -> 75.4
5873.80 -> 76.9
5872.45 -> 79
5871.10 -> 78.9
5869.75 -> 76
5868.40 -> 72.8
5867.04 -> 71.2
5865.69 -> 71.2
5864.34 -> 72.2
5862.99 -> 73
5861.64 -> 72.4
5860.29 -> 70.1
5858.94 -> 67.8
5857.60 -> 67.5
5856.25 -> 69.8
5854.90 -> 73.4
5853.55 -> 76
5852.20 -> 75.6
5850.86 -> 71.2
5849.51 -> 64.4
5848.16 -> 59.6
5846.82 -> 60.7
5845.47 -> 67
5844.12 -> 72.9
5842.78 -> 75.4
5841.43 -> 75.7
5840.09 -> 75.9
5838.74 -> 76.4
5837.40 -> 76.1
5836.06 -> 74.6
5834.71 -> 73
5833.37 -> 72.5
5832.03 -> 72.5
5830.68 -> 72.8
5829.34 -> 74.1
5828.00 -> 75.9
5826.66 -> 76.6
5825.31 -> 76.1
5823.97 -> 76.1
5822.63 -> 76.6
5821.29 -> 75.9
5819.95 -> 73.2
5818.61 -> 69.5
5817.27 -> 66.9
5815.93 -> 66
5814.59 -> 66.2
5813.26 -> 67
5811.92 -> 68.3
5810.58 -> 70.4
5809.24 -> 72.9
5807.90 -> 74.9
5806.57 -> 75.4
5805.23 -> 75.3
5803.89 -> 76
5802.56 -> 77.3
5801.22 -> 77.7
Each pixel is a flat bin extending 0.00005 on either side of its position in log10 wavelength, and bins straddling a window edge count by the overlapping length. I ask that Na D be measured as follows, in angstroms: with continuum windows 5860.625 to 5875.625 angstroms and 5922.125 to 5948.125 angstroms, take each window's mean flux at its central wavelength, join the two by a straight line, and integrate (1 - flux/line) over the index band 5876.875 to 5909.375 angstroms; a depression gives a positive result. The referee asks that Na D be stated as 5.3 angstroms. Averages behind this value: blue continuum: 74.3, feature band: 61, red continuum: 70.4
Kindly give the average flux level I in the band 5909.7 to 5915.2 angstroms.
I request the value 66.4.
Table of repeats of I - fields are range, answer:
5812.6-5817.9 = 66.6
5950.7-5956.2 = 65.3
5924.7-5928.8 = 68.3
